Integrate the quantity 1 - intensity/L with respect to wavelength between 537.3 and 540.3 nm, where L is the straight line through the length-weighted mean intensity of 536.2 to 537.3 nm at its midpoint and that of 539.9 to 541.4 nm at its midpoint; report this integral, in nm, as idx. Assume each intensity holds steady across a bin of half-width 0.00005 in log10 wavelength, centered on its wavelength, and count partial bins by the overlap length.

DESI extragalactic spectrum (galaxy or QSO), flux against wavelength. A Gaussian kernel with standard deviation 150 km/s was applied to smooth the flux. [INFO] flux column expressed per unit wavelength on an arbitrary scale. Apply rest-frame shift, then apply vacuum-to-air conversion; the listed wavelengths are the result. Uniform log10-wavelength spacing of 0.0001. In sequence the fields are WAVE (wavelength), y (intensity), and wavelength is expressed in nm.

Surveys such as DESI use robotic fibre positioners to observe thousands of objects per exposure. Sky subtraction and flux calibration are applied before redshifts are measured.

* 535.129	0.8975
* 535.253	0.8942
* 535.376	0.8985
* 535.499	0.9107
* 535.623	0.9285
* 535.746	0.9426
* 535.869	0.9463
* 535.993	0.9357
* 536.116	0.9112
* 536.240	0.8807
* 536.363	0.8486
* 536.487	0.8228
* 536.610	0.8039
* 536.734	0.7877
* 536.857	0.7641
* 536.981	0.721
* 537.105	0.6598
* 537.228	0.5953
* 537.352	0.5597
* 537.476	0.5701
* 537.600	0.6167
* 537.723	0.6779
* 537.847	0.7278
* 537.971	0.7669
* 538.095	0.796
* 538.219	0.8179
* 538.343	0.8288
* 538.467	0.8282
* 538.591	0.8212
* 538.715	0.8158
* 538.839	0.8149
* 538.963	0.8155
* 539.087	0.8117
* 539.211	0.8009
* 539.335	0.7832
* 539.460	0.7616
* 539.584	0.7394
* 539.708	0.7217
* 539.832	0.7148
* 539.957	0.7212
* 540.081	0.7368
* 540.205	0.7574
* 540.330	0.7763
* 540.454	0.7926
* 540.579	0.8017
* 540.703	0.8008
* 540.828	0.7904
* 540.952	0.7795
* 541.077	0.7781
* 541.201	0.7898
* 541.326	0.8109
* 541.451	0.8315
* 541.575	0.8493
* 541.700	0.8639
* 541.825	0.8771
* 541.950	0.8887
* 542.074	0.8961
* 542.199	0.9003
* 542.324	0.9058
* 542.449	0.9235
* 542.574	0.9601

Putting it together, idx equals 0.07 nm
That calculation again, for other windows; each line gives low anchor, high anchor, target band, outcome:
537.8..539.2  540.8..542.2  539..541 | 0.13 nm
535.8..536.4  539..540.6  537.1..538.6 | 0.22 nm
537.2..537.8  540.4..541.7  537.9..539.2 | -0.28 nm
